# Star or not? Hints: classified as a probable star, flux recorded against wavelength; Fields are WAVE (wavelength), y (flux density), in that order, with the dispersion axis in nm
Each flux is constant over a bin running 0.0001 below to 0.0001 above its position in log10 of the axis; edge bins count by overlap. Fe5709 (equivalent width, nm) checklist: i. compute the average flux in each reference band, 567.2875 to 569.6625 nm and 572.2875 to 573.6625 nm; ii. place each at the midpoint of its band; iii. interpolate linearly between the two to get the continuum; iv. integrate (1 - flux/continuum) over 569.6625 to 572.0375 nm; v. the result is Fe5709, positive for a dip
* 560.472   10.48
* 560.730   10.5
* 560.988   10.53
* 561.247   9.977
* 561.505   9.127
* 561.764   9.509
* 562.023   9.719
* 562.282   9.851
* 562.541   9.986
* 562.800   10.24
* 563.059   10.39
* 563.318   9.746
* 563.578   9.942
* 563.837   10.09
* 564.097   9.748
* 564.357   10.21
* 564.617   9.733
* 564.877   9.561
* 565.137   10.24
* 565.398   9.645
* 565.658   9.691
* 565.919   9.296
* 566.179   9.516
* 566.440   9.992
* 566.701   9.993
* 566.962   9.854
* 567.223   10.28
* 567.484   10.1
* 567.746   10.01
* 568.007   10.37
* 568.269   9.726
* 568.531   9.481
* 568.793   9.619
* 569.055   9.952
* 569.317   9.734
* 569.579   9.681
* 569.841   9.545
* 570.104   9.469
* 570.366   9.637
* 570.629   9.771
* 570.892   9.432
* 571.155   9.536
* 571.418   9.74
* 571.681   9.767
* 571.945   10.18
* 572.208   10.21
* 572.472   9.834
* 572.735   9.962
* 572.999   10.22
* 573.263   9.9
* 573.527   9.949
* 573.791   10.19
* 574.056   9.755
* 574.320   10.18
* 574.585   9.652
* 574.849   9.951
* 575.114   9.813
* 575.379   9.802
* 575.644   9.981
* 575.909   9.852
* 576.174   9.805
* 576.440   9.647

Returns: 0.06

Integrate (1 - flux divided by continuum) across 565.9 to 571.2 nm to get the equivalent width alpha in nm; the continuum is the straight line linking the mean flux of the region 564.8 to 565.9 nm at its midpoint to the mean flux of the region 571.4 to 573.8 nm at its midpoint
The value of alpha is 0.04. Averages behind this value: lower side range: 9.74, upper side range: 10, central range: 9.78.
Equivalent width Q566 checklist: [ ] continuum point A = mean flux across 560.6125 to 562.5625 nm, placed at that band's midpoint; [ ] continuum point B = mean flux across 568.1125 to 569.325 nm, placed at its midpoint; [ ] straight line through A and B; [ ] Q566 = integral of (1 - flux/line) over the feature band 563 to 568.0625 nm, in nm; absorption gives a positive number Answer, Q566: -0.06 nm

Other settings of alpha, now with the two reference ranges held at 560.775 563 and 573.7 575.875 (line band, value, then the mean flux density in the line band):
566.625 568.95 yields -0.007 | 9.93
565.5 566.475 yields 0.031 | 9.59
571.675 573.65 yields -0.022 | 10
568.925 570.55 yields 0.038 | 9.68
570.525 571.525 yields 0.030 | 9.61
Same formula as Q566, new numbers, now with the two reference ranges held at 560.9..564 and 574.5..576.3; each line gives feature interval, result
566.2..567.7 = -0.017 nm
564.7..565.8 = 0.014 nm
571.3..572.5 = -0.011 nm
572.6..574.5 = -0.030 nm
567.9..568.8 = 0.007 nm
